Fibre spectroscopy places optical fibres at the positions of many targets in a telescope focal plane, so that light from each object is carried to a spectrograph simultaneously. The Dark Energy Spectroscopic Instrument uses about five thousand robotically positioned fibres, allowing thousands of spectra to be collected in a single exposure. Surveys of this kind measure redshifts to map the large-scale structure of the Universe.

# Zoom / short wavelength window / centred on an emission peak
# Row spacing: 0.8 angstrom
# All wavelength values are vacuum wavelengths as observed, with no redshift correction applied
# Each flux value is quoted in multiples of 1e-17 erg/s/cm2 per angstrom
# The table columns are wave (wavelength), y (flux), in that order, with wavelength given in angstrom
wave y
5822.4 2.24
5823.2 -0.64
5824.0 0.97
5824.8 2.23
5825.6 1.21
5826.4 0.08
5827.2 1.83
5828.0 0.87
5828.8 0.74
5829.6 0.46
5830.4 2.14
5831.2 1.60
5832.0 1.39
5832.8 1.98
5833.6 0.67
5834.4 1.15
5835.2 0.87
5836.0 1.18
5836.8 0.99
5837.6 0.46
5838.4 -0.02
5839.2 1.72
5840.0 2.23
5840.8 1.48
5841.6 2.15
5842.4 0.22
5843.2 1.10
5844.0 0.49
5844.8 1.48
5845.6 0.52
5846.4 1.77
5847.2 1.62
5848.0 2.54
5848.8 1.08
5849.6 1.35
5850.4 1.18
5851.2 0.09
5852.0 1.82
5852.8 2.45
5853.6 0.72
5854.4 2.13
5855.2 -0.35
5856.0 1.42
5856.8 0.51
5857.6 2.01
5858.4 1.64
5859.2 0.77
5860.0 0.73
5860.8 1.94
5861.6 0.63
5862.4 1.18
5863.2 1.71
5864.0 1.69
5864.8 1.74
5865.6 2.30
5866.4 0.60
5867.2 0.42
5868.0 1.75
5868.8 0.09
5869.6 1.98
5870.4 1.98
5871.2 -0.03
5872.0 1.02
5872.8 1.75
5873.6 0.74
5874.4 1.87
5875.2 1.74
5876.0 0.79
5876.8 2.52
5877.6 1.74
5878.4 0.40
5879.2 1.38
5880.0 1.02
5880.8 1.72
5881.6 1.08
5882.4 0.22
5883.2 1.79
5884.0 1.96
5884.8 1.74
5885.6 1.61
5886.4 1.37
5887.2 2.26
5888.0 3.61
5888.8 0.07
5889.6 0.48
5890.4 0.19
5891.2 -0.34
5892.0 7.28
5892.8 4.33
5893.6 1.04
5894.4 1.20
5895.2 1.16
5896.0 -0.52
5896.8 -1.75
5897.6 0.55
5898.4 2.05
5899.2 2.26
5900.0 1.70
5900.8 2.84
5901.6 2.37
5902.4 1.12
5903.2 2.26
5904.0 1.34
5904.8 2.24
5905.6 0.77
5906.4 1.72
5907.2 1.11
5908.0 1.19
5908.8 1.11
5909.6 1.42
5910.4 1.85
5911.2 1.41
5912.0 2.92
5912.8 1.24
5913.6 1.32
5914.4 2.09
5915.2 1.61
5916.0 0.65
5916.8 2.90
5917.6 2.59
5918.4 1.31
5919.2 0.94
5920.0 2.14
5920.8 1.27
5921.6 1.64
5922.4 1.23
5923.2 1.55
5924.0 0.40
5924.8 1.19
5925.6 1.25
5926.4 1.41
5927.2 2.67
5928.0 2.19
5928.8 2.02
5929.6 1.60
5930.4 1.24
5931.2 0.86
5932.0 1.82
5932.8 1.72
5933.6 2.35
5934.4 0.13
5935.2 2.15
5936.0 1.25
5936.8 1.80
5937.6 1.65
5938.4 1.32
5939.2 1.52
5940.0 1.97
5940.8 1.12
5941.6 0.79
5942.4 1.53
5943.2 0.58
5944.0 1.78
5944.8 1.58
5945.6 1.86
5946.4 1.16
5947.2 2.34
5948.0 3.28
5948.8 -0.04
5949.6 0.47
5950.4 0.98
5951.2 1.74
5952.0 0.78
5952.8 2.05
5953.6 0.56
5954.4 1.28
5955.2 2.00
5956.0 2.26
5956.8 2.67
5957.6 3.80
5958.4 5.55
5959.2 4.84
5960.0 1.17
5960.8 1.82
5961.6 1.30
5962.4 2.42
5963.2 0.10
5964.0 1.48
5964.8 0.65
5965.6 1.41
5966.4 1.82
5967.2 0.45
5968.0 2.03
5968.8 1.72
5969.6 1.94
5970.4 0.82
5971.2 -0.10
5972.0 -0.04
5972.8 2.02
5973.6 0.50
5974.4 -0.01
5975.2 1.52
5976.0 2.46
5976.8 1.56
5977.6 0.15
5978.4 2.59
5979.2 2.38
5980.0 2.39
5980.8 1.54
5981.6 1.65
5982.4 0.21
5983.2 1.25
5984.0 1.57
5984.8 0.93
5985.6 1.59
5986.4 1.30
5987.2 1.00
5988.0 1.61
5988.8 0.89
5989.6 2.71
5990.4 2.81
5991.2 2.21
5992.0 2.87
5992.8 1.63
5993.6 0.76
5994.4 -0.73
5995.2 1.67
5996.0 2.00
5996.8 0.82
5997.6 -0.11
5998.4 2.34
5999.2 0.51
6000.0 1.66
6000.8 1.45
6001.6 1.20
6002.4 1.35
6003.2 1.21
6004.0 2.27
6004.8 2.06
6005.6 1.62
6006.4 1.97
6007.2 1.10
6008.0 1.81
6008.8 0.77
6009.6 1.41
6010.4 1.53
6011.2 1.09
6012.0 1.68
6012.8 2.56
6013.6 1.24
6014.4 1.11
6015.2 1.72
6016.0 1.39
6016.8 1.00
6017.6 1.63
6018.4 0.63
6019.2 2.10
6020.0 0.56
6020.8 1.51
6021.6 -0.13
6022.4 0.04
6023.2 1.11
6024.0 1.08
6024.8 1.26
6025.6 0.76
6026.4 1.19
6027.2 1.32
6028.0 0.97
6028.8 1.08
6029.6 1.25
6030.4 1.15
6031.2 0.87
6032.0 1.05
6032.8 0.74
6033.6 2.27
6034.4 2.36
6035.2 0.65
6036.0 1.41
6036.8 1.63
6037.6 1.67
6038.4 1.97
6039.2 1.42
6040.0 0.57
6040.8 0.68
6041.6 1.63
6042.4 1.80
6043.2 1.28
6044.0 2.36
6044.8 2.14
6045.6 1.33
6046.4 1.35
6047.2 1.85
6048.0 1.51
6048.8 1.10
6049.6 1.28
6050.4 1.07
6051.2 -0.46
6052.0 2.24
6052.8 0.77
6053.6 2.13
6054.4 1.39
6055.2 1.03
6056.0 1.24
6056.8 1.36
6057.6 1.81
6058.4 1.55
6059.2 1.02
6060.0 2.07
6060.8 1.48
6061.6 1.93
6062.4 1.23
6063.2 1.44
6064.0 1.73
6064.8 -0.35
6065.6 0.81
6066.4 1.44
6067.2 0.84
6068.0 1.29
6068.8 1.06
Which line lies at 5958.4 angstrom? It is [O III] 5007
